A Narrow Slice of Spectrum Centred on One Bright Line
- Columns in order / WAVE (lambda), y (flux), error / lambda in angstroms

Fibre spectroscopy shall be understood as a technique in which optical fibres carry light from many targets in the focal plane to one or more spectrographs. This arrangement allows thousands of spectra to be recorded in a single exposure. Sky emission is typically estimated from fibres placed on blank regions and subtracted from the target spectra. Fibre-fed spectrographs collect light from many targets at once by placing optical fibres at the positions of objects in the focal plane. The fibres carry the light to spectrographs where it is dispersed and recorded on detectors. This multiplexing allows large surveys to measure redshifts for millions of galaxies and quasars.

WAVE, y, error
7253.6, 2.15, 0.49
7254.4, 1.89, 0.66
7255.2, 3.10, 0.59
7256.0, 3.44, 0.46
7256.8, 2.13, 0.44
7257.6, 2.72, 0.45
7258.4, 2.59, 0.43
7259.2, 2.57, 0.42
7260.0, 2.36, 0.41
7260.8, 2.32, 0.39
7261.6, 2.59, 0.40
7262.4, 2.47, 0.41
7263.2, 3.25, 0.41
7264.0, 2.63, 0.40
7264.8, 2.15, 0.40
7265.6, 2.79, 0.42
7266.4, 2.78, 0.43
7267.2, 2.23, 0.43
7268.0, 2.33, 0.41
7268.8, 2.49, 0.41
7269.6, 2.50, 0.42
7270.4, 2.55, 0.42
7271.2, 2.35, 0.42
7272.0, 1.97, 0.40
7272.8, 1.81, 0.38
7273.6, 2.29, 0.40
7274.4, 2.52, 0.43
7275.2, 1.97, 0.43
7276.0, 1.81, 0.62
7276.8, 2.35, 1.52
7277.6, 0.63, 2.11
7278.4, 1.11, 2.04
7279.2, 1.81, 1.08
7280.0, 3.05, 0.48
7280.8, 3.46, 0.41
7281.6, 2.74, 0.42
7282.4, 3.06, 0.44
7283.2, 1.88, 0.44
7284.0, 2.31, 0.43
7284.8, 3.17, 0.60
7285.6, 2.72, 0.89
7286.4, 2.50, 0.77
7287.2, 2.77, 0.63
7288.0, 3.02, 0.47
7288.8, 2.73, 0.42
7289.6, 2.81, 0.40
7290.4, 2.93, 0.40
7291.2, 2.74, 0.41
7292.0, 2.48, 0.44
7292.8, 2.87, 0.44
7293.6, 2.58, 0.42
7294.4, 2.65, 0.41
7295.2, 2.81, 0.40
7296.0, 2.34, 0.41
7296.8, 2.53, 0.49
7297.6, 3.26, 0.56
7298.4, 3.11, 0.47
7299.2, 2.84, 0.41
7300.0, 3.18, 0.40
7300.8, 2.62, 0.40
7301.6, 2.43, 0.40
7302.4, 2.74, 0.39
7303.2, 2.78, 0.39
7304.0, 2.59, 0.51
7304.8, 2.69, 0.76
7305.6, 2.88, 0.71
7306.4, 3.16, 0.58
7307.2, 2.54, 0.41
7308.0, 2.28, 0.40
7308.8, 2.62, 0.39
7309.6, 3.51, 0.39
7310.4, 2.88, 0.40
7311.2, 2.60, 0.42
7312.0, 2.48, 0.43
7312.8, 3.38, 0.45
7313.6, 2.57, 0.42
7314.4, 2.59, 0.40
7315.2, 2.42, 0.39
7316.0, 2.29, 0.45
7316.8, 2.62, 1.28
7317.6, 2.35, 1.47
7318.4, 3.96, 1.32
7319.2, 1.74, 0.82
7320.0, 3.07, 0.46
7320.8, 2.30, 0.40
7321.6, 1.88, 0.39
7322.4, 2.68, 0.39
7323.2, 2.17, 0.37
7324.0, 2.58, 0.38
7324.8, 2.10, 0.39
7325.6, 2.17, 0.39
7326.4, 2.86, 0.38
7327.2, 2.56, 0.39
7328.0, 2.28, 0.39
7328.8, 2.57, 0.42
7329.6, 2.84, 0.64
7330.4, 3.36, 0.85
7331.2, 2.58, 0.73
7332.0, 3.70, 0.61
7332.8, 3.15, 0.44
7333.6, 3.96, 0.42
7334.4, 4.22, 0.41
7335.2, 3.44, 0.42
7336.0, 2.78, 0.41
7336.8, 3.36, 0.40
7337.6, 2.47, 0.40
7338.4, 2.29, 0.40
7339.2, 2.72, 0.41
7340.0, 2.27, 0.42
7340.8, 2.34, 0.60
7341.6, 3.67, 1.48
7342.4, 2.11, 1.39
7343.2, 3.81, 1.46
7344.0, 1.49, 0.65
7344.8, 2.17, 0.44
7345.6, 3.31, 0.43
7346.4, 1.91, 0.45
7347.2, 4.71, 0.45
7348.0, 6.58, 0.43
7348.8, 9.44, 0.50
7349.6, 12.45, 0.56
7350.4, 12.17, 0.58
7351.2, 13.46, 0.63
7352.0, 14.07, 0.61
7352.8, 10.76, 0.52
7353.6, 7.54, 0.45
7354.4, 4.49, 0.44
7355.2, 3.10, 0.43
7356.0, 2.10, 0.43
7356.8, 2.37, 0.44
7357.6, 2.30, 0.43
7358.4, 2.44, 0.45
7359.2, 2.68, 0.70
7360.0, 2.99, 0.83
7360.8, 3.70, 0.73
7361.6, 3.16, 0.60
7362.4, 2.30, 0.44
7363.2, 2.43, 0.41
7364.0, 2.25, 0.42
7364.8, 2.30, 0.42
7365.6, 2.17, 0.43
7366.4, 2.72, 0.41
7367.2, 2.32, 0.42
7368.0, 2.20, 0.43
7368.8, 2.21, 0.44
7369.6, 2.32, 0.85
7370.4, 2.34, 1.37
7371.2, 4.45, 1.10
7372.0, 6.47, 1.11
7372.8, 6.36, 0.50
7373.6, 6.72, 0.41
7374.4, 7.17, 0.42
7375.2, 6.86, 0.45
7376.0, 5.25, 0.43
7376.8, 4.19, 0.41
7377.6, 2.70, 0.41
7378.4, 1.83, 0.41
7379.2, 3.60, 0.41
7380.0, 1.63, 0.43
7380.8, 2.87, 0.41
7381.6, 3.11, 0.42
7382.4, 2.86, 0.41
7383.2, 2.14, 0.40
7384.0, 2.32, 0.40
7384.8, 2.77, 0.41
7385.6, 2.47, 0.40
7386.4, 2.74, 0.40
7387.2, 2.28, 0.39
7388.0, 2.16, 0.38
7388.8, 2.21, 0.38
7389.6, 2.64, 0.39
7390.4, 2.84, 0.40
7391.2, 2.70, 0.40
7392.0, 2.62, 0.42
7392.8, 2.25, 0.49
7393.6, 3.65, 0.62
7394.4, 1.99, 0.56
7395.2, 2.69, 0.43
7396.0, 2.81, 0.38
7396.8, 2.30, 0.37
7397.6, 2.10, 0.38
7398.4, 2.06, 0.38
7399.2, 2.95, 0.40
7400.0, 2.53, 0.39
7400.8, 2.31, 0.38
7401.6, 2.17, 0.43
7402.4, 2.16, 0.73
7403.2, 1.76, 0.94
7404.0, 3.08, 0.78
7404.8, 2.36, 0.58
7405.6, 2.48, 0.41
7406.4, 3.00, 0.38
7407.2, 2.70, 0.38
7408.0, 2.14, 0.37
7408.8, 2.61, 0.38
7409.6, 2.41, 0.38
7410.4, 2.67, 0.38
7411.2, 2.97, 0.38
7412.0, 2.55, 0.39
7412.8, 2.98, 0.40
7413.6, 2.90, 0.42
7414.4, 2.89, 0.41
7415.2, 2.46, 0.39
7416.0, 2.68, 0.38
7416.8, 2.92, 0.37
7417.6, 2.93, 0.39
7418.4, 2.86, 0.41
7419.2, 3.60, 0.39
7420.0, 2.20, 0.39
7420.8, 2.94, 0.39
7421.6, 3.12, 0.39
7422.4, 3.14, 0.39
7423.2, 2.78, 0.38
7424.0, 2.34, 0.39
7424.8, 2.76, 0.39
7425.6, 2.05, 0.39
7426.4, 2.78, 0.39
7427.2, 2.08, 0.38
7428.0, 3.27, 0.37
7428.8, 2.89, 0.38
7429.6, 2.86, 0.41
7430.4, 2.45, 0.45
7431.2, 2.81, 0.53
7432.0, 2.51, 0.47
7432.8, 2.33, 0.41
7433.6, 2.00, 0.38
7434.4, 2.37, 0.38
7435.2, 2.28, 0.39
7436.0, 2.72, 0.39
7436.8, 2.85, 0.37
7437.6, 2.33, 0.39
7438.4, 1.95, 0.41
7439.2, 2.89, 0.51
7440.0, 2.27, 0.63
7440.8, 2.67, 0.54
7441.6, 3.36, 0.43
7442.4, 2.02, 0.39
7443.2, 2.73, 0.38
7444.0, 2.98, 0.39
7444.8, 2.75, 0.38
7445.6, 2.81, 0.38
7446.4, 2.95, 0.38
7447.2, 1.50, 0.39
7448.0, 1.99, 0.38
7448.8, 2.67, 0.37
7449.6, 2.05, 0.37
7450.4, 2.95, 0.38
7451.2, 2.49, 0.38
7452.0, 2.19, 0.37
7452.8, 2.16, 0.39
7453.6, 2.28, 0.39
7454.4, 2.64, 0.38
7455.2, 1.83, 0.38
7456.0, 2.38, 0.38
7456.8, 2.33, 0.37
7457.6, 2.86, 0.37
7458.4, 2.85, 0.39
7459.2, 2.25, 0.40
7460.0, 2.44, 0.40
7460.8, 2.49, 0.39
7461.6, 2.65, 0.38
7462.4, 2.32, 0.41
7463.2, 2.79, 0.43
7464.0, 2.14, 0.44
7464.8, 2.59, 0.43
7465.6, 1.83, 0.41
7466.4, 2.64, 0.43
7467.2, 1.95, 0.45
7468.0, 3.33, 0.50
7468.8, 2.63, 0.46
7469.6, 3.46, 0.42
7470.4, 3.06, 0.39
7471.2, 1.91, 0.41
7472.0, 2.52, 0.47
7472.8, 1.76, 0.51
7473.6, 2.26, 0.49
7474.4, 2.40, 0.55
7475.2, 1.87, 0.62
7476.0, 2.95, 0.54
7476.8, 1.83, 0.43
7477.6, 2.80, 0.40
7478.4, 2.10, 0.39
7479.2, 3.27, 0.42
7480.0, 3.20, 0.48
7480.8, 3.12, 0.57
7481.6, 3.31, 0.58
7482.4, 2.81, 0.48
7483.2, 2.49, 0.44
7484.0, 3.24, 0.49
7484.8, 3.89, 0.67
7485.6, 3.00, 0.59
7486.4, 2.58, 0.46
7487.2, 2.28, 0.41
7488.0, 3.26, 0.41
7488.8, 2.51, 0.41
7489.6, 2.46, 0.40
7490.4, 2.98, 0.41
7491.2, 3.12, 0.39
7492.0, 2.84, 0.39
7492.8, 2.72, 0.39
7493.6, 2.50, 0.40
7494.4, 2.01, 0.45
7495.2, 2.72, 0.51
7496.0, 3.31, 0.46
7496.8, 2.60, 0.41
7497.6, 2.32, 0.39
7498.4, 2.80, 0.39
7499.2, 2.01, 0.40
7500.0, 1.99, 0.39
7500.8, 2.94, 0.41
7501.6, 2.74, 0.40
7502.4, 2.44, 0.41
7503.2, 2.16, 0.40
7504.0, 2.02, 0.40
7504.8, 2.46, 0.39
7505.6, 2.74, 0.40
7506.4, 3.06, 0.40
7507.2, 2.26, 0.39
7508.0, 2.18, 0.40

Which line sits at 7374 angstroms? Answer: [N II] 6583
